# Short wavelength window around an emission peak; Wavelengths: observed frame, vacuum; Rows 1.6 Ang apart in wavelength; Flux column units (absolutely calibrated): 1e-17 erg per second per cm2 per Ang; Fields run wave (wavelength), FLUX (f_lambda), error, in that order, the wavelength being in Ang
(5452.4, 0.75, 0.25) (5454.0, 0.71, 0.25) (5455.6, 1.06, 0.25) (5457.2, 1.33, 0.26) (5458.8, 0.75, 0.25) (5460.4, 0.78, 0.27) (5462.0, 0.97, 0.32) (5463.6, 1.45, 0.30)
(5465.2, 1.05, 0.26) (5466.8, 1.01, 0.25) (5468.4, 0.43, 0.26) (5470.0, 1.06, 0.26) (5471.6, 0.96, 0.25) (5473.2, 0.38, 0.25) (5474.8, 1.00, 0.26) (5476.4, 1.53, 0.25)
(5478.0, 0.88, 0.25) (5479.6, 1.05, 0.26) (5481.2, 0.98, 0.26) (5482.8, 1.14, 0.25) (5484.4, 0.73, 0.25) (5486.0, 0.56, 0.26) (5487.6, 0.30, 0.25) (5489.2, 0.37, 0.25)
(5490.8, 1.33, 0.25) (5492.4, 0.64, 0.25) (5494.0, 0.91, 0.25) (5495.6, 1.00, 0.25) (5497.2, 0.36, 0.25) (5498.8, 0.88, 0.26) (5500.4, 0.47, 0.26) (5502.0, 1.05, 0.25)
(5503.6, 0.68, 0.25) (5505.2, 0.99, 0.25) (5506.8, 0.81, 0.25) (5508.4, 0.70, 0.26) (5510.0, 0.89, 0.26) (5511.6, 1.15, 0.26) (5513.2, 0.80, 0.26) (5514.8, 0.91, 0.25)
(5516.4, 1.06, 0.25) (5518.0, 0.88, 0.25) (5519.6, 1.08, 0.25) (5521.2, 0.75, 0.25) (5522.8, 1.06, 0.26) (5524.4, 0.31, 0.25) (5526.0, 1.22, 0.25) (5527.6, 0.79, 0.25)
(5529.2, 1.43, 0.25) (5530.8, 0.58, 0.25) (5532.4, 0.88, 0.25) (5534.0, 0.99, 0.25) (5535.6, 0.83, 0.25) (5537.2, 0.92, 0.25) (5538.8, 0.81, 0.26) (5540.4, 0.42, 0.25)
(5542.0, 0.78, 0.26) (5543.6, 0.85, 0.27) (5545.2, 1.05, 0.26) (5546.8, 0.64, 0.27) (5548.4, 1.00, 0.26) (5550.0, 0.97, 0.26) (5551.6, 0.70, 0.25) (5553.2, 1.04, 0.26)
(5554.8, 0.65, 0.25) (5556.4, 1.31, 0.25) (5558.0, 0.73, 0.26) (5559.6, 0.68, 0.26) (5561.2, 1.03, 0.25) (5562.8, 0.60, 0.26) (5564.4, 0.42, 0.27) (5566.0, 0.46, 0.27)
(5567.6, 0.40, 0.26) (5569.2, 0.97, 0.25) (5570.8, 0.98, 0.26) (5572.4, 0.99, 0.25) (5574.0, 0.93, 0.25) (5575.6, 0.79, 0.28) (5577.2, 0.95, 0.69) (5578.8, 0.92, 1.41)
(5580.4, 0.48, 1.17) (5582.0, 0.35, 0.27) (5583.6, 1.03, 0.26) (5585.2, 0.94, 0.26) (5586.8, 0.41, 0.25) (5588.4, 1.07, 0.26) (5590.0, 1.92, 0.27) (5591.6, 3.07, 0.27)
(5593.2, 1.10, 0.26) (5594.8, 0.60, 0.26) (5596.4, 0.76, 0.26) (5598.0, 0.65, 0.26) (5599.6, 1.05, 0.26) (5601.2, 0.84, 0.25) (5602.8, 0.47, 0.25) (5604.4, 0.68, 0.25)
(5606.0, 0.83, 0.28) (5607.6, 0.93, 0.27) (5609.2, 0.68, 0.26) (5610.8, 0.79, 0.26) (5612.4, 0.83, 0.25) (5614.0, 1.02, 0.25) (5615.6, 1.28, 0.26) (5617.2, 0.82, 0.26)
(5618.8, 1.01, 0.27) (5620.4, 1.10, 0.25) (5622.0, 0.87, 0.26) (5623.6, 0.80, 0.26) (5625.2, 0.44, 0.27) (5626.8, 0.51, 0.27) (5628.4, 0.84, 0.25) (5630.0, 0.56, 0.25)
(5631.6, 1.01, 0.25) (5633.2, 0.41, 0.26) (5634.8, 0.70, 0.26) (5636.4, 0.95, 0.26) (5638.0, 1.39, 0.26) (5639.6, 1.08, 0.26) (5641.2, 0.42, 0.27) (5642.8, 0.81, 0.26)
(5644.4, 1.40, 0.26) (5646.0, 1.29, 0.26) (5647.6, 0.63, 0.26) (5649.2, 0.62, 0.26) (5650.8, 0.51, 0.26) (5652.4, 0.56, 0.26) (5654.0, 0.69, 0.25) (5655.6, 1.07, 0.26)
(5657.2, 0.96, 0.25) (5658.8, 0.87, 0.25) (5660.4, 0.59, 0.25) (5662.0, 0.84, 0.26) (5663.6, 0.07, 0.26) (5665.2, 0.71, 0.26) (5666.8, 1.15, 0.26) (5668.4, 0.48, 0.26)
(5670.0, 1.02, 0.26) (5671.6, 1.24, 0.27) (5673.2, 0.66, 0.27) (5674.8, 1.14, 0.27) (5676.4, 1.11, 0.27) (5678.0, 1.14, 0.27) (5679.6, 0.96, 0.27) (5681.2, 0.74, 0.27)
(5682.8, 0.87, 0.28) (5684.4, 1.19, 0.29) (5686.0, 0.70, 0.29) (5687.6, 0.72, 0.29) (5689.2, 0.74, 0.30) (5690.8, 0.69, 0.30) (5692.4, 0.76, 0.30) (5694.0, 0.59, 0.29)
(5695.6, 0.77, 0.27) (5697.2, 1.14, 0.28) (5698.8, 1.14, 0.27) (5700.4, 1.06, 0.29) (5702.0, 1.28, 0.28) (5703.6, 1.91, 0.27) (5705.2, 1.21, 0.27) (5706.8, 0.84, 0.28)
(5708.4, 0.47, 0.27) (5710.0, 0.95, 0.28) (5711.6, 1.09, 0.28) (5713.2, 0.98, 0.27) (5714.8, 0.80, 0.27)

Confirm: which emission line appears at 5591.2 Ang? Hbeta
